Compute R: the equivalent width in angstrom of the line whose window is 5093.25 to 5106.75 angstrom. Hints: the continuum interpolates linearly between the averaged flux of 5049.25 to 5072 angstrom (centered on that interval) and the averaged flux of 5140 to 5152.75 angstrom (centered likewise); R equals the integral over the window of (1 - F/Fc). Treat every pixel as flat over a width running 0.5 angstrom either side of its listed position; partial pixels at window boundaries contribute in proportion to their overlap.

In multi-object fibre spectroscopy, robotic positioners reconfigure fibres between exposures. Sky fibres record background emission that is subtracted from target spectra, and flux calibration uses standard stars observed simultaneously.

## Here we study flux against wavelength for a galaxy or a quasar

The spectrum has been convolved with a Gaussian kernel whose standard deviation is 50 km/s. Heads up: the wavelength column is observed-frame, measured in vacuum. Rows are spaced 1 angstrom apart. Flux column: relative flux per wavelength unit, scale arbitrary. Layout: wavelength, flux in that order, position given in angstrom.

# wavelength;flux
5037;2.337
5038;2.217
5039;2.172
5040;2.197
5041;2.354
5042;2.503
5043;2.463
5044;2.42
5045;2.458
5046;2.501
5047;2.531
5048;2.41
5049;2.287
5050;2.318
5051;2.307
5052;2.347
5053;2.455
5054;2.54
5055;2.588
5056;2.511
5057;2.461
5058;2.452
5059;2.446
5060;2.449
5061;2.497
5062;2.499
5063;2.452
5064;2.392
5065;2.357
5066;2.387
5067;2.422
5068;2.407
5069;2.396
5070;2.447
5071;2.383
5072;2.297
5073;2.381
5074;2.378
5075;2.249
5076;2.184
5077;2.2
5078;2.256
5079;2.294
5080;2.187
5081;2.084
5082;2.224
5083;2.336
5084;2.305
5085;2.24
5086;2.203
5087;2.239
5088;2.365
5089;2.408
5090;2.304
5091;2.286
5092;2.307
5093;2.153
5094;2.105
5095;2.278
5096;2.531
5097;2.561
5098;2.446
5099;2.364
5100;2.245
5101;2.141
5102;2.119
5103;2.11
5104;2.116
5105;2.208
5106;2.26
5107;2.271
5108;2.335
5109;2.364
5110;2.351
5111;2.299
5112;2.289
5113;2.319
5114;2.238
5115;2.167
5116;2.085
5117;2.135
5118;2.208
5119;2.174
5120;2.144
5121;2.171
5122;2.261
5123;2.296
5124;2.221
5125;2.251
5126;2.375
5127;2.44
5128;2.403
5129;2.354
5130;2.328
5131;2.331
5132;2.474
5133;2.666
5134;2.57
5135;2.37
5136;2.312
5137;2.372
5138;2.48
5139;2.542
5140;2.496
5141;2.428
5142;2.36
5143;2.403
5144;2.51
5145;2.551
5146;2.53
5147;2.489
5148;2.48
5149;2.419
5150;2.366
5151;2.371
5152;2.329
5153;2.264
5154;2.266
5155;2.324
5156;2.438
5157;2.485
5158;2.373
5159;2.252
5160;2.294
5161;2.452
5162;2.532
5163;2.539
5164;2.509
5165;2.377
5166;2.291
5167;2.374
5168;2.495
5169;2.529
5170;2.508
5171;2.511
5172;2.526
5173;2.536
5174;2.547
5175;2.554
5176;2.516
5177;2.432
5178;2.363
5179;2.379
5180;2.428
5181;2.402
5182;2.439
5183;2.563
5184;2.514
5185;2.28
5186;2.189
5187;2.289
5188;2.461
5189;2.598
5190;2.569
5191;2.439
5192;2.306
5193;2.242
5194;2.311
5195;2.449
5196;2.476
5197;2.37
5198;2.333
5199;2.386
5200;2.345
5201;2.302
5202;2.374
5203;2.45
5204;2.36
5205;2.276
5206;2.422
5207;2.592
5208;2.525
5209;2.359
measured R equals 0.9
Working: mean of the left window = 2.43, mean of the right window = 2.44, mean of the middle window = 2.27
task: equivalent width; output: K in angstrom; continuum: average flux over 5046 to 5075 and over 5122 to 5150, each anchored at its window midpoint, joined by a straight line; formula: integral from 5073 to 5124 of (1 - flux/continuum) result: 3.4 angstrom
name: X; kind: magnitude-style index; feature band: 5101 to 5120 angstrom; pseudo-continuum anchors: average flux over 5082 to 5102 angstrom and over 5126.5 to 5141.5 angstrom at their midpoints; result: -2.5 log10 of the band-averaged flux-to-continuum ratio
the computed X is 0.07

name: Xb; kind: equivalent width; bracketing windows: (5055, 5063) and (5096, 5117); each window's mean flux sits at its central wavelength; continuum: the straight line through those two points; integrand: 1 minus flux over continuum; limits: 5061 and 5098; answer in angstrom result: 1.00 angstrom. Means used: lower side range 2.48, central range 2.32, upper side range 2.27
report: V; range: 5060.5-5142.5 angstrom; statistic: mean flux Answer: 2.32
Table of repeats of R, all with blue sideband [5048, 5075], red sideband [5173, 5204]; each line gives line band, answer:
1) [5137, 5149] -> -0.30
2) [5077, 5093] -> 1.00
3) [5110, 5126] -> 1.24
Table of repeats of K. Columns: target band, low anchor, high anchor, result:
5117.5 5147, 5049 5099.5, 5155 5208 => 0.1 angstrom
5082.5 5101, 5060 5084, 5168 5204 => 0.3 angstrom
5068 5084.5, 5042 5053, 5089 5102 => 0.4 angstrom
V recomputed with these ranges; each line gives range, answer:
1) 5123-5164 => 2.41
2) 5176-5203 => 2.4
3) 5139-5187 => 2.43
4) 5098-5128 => 2.25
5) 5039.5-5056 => 2.42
